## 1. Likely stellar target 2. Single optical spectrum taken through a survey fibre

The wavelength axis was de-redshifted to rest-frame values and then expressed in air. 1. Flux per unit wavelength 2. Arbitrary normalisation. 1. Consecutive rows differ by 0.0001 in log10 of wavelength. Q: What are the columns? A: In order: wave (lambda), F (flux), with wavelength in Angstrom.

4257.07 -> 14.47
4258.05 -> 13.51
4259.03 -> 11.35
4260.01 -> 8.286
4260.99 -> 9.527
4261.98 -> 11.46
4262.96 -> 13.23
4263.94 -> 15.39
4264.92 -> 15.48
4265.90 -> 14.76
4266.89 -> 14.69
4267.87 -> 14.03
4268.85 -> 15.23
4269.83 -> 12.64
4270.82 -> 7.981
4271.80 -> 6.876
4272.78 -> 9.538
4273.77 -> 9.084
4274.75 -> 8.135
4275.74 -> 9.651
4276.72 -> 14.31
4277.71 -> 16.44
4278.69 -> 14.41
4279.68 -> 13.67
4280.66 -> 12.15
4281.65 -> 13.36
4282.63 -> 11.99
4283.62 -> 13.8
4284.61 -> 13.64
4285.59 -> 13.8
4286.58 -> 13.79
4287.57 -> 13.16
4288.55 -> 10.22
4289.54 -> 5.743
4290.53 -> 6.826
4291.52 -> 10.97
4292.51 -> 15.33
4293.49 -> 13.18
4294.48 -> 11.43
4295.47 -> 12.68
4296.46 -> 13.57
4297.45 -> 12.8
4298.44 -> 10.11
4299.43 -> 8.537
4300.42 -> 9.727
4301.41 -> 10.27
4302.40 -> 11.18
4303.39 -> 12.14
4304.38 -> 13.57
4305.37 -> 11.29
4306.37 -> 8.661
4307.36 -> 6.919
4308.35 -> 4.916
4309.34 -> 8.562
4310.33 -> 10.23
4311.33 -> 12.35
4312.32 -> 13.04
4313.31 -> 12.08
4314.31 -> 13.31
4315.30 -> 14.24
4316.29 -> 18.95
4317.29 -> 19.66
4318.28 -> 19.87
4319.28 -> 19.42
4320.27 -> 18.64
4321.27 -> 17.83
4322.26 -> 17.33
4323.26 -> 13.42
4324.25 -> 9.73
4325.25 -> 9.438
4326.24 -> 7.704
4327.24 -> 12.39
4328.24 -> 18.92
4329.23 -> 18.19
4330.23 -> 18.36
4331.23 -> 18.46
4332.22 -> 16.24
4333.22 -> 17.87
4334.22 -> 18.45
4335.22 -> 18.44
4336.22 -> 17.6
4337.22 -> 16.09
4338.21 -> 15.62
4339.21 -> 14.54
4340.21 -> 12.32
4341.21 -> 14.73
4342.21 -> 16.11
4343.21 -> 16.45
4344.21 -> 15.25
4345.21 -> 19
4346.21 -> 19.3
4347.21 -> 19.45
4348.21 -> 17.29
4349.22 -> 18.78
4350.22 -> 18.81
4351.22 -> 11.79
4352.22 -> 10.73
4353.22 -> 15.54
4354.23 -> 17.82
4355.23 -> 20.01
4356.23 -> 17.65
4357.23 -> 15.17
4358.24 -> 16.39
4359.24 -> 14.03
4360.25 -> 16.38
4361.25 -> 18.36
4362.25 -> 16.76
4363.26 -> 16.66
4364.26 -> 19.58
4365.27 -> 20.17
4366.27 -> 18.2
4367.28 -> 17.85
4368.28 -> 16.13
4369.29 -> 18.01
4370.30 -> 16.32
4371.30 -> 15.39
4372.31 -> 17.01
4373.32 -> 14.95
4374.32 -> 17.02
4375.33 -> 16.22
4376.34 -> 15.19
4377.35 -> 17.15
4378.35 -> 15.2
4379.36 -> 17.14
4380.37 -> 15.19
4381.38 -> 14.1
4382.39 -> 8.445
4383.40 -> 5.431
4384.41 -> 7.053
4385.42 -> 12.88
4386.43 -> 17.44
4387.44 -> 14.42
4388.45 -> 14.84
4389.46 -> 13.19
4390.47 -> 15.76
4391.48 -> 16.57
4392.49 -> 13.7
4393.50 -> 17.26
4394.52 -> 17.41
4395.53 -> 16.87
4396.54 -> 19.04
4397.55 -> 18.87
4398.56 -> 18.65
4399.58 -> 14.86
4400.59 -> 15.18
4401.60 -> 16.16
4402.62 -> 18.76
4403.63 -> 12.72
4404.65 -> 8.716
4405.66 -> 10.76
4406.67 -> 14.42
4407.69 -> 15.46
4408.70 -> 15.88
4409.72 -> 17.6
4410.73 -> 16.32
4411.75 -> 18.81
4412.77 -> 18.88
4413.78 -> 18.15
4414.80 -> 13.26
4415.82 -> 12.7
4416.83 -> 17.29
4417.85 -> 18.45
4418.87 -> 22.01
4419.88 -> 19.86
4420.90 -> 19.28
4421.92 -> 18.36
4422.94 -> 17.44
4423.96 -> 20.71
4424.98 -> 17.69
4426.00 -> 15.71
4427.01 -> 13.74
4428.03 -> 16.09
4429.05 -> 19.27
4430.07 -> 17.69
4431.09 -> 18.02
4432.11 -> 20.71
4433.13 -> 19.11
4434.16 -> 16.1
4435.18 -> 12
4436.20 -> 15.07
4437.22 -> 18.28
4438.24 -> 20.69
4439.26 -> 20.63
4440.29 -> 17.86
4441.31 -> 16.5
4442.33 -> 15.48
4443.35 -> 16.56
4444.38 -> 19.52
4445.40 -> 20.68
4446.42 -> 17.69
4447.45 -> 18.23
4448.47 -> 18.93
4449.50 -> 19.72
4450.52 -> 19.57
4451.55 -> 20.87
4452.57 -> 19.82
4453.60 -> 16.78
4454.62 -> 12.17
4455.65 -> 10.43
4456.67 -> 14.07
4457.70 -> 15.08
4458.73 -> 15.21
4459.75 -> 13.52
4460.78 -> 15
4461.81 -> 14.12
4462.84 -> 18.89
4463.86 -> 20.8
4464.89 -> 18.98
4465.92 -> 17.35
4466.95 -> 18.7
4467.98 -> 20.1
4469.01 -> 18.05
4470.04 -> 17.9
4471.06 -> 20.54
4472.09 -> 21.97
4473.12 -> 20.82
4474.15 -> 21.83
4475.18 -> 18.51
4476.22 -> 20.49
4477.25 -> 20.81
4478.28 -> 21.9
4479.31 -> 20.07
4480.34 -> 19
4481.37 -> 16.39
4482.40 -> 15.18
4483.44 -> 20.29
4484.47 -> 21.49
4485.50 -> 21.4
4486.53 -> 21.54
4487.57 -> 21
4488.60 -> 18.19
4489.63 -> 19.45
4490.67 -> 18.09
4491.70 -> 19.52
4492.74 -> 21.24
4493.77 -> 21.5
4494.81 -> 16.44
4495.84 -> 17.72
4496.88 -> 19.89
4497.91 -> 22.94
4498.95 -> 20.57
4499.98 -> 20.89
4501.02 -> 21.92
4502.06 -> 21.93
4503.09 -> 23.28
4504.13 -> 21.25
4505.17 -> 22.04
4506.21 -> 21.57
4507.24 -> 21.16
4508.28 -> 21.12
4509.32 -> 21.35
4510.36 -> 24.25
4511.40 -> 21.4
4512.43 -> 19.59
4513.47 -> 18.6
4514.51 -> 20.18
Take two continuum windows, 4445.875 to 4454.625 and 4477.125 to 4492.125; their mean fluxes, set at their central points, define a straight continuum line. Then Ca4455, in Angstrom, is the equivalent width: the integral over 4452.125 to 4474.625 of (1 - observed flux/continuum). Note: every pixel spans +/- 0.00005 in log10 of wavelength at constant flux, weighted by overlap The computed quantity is 1.9 Angstrom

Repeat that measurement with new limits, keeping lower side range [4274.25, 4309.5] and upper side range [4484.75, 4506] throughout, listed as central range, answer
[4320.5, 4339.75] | -3.6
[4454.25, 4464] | 2.2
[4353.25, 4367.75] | -2.9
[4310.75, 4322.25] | -3.4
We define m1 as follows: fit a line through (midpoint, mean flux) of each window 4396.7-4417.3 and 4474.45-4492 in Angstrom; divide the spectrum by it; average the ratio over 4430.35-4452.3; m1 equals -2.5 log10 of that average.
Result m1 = -0.04 mag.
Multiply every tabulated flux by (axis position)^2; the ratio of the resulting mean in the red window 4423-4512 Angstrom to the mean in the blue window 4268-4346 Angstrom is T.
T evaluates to 1.52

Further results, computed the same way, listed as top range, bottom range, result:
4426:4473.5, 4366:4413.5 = 1.17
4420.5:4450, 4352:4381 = 1.10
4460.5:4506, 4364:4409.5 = 1.35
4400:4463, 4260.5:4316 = 1.53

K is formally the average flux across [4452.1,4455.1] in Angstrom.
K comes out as 16.3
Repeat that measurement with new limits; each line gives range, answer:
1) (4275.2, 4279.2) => 13.6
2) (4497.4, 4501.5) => 21.6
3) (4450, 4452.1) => 20.3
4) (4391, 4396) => 16.3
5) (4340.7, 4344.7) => 15.6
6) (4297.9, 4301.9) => 9.7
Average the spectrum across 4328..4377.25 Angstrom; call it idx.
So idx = 16.8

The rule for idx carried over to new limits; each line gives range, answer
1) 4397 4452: 17.3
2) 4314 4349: 16.3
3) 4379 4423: 15.6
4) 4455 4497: 18.6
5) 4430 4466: 17.3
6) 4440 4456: 17.6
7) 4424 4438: 17.1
